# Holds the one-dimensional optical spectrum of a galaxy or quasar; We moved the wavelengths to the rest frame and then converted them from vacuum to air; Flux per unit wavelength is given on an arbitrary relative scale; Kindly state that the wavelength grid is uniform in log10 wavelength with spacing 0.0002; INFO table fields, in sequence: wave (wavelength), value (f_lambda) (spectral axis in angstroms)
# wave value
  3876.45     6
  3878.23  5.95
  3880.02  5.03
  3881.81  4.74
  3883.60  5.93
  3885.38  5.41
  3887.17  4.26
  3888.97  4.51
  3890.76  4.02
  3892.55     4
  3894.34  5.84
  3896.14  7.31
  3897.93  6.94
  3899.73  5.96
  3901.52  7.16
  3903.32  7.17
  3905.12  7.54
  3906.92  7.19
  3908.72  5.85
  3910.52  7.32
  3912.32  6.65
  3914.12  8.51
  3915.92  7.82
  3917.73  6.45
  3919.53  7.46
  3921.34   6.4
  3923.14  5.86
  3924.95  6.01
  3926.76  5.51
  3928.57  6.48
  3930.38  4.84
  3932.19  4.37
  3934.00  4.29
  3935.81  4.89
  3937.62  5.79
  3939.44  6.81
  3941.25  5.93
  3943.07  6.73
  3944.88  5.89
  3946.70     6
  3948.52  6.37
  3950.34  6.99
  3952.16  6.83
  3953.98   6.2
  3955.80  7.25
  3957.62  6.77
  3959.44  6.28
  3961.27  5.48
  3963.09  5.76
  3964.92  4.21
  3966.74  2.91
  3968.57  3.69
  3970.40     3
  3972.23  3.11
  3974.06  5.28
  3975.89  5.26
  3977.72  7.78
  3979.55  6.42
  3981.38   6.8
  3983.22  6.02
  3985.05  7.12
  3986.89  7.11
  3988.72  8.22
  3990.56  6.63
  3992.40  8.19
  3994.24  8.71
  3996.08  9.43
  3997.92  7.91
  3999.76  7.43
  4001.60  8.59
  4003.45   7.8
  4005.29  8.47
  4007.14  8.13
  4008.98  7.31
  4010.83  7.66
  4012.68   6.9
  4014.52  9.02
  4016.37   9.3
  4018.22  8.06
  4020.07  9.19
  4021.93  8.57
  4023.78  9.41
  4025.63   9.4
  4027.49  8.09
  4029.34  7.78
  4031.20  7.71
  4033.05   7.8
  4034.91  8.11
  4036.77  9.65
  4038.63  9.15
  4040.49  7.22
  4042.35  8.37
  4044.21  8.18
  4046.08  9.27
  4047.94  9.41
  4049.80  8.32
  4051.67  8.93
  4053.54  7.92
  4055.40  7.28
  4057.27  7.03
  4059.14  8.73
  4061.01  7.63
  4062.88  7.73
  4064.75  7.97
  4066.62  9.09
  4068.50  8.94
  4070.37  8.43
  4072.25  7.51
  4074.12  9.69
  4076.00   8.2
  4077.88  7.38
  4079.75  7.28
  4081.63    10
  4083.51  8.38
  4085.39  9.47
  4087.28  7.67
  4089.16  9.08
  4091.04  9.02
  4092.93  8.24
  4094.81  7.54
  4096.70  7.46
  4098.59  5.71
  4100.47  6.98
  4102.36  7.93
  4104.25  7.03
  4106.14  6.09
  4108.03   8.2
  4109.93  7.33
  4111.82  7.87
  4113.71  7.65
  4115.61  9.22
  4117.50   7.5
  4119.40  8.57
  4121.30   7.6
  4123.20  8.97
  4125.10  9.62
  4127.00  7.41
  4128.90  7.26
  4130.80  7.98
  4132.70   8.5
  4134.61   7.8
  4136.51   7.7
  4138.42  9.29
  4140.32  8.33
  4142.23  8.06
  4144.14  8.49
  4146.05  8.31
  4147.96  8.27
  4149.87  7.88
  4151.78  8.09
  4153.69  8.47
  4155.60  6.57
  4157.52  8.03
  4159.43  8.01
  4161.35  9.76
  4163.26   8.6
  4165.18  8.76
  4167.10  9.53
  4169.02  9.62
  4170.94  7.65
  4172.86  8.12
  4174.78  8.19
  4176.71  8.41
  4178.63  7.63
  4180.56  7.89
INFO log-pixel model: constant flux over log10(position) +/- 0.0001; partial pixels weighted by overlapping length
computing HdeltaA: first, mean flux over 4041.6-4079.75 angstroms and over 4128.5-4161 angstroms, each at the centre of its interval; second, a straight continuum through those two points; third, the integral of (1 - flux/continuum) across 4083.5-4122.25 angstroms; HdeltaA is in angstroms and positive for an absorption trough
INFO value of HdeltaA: 1.7 angstroms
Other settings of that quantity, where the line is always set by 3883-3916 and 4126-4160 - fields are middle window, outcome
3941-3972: 4.92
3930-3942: 2.28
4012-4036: -4.27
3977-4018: -4.74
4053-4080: -2.18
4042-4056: -2.19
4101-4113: 0.57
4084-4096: -1.31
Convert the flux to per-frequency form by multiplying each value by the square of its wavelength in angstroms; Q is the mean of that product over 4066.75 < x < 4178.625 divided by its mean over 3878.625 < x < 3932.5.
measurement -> 1.49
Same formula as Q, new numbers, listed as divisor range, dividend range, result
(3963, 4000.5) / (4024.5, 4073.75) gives 1.37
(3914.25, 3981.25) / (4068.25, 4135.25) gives 1.50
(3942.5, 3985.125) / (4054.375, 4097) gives 1.53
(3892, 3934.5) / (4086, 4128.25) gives 1.35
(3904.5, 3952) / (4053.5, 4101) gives 1.39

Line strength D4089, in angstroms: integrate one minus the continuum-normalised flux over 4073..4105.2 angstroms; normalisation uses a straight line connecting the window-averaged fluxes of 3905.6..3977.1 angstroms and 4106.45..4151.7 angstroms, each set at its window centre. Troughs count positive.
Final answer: -1.7 angstroms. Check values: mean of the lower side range 5.87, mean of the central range 8.06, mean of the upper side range 8.13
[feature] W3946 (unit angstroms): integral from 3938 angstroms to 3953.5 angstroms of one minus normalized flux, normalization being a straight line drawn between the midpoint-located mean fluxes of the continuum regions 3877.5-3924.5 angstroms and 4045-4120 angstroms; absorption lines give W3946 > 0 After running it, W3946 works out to 0.59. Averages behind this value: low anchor 6.2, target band 6.41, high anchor 8.09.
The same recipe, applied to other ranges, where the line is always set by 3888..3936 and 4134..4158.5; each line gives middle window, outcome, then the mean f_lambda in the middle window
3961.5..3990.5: 5.1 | 5.55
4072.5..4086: -1.8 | 8.56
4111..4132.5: -0.7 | 8.16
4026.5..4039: -2.0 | 8.29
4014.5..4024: -2.4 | 8.87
